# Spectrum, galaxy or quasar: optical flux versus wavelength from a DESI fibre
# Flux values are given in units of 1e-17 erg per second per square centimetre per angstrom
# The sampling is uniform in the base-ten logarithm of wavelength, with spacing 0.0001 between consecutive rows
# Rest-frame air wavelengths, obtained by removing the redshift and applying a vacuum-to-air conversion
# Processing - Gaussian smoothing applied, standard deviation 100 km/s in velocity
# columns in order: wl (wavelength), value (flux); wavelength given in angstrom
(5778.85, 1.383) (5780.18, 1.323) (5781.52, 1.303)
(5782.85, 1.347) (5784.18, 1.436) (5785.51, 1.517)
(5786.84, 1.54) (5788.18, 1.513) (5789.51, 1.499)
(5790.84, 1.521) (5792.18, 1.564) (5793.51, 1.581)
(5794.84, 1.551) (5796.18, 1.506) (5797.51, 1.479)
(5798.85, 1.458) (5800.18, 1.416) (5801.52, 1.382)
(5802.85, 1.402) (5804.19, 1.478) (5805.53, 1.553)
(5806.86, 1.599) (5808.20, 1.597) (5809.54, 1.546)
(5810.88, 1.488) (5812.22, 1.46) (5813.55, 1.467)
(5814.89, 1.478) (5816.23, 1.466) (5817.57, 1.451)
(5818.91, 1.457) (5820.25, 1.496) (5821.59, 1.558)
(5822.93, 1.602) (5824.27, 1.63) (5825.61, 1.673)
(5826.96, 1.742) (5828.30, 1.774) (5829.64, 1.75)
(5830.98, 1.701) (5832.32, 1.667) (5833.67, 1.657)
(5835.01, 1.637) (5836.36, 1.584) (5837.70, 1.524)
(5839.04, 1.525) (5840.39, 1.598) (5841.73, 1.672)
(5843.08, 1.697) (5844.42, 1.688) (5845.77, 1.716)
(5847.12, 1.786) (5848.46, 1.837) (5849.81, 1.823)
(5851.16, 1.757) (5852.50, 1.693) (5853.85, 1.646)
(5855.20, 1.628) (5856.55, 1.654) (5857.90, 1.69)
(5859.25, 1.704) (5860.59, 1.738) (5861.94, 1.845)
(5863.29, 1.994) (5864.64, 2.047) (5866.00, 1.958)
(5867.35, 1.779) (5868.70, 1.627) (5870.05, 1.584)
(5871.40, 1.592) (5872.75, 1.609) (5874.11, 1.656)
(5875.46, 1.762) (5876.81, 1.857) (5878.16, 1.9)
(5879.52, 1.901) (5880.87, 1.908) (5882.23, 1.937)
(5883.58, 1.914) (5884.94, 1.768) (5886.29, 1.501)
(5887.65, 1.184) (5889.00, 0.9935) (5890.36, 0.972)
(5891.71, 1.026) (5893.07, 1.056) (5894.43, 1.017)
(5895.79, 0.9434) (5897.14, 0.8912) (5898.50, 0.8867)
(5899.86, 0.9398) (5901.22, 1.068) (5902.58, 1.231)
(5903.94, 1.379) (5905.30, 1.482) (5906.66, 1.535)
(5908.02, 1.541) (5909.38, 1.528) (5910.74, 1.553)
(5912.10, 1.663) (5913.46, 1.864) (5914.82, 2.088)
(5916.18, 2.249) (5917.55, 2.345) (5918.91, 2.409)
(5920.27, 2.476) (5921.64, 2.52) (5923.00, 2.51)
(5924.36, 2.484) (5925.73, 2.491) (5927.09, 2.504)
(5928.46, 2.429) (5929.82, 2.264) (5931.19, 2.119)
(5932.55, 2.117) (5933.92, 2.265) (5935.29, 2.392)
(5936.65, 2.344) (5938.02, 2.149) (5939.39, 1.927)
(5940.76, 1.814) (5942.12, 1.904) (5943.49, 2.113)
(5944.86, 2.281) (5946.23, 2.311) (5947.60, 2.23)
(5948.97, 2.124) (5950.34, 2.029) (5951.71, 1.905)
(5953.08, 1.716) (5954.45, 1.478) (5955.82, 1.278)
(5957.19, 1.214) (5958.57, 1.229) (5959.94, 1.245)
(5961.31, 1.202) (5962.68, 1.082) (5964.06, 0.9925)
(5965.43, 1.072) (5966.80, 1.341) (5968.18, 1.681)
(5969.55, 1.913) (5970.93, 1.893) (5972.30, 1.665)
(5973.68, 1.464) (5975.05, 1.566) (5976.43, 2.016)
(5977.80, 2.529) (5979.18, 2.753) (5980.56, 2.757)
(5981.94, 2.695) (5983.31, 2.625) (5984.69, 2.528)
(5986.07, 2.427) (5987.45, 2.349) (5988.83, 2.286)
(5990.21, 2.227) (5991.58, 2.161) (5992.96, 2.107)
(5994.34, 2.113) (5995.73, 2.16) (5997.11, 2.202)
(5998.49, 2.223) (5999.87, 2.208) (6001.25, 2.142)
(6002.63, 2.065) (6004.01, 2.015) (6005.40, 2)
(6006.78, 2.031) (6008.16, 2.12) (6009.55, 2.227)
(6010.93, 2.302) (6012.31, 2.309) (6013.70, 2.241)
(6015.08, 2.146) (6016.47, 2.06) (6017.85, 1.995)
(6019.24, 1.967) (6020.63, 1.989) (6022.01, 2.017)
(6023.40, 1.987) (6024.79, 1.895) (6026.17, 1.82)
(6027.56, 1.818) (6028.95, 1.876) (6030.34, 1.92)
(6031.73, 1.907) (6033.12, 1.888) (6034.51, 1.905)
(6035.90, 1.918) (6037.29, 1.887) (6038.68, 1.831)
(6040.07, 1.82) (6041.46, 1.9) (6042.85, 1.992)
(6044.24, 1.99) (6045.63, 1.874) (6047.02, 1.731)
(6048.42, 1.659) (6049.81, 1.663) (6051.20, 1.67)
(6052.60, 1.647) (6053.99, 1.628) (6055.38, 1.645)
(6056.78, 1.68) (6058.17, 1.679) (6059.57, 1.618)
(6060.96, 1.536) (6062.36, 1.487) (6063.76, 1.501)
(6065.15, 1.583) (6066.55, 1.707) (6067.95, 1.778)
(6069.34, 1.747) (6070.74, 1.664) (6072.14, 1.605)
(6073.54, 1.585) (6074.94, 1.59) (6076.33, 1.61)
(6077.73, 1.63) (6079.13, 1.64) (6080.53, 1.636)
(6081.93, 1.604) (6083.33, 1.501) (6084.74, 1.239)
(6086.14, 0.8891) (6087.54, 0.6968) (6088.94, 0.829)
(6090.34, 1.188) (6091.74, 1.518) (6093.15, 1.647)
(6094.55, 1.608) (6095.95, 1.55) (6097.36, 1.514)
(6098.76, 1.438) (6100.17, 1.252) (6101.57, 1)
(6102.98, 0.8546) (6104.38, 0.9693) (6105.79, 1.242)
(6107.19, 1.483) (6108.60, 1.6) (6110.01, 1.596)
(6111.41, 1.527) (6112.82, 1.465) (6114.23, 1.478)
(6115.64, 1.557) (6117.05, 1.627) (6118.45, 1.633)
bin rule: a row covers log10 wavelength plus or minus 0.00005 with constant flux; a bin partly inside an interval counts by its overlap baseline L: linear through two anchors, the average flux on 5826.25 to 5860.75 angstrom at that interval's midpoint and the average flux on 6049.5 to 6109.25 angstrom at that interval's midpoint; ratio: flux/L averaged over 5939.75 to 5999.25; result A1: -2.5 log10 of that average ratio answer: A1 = -0.23 mag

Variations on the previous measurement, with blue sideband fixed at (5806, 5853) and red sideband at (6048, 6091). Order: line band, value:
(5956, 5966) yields 0.331 mag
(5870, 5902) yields 0.139 mag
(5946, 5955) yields -0.241 mag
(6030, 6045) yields -0.236 mag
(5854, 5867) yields -0.121 mag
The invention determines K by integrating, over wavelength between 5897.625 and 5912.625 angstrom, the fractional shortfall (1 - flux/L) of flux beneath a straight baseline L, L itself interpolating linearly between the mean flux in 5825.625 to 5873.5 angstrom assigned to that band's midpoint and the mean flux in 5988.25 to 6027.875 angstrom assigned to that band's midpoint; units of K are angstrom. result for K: 4.2 angstrom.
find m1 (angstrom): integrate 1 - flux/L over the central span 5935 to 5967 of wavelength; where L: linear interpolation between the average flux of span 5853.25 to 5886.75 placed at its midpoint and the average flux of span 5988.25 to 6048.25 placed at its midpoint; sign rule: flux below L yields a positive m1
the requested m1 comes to 3.1 angstrom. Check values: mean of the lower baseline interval 1.77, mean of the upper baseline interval 2.03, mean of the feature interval 1.72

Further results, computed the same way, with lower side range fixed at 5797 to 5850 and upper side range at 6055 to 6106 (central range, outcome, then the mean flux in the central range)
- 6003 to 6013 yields -4.42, 2.14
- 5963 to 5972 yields 0.20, 1.47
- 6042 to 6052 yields -2.28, 1.8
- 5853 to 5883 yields -4.07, 1.77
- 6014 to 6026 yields -4.29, 2.01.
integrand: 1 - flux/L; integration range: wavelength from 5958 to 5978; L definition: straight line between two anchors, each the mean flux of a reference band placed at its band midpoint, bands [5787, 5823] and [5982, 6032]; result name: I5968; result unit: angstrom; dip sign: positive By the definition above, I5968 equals 5.1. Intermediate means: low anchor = 1.5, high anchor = 2.13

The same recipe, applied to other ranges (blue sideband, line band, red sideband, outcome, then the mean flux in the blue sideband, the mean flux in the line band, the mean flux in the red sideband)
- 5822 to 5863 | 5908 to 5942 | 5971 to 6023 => -3.8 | 1.69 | 2.17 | 2.18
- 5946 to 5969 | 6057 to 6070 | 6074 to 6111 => -2.2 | 1.52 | 1.63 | 1.36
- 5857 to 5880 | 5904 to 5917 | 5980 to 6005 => 1.6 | 1.78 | 1.71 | 2.29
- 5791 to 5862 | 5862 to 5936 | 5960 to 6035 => 1.0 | 1.6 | 1.76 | 2.01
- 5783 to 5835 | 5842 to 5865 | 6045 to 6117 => -3.3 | 1.54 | 1.76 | 1.49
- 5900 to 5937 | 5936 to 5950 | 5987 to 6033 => -0.6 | 2.01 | 2.12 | 2.08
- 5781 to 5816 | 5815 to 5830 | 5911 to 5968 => -0.2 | 1.49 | 1.59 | 1.95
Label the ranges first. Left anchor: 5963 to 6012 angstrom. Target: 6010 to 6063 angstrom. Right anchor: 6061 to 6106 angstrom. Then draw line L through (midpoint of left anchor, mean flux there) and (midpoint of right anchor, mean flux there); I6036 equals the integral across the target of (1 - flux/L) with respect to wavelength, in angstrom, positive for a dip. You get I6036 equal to -3.7 angstrom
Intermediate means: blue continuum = 2.08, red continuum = 1.42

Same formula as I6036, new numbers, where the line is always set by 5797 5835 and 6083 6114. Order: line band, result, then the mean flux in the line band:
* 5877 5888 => -2.06 angstrom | 1.77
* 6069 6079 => -2.32 angstrom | 1.63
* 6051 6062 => -2.41 angstrom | 1.63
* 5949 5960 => -1.03 angstrom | 1.56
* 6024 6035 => -4.17 angstrom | 1.88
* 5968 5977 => -2.10 angstrom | 1.74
